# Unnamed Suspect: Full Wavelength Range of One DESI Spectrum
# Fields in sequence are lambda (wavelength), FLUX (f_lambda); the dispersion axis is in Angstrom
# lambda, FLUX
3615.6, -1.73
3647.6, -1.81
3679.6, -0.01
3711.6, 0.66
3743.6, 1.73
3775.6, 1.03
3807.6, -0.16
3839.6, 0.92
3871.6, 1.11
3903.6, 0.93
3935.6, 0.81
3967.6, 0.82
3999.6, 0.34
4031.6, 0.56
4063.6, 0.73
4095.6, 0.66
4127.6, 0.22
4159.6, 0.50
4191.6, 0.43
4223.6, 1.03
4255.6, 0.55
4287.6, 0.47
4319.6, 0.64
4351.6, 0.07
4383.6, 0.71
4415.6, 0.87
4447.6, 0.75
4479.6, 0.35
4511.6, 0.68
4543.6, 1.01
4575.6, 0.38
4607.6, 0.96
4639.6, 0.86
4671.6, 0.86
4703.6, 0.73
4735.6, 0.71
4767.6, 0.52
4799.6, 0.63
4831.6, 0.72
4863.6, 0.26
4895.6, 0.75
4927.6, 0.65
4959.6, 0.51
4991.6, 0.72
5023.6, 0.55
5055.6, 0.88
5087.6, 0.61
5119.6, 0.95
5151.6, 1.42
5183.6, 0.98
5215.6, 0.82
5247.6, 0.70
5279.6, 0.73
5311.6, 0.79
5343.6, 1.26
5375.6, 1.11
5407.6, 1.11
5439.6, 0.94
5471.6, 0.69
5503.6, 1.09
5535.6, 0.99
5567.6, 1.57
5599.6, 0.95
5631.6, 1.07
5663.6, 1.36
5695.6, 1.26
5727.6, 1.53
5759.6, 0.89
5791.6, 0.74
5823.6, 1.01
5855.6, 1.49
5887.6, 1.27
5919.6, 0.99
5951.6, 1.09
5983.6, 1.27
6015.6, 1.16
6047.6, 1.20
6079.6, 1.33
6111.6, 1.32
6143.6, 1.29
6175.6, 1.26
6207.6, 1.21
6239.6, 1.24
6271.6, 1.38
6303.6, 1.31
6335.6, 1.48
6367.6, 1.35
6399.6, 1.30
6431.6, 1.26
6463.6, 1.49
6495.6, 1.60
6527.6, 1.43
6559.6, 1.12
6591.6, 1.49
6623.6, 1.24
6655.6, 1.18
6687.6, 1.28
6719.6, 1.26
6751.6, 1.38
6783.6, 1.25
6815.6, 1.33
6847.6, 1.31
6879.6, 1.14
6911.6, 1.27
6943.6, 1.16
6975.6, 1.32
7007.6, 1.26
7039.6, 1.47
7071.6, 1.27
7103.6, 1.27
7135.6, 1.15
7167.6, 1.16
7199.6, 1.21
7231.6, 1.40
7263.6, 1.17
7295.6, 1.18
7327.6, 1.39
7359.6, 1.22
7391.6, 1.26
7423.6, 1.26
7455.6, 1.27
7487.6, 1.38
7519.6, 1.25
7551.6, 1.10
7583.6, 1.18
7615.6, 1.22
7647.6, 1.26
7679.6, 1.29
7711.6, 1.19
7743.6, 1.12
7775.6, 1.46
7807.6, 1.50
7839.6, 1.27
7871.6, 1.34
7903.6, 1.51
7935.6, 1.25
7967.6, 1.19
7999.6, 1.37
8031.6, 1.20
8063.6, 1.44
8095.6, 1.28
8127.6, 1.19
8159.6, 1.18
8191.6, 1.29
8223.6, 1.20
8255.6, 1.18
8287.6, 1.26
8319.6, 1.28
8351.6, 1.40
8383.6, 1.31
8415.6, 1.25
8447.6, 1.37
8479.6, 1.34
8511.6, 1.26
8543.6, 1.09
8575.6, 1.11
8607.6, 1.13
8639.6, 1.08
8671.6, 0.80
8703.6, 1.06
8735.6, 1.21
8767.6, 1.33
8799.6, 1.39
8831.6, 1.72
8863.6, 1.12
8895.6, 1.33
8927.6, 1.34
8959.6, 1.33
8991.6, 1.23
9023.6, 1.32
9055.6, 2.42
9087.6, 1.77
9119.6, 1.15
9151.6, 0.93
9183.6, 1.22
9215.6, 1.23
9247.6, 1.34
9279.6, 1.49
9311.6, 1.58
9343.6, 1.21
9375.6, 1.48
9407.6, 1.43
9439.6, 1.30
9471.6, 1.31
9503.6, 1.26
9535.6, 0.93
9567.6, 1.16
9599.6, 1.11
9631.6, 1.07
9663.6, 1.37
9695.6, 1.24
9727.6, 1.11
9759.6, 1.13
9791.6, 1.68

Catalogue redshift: 0.38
